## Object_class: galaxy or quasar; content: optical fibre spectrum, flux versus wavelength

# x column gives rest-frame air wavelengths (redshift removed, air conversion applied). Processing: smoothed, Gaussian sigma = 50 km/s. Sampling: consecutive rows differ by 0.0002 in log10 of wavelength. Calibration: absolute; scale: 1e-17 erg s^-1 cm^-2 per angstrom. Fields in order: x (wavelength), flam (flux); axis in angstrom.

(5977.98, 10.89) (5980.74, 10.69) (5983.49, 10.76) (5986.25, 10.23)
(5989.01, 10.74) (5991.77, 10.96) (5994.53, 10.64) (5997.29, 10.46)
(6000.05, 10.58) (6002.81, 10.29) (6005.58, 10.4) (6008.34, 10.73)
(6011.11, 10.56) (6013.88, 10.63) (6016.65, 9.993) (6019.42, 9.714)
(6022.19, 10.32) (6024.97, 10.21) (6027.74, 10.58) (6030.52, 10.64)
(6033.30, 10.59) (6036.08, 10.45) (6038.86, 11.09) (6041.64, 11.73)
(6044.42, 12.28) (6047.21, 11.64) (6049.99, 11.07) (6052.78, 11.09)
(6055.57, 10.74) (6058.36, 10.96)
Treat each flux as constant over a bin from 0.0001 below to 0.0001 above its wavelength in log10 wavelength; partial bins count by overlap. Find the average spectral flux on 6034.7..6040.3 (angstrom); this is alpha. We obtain 10.8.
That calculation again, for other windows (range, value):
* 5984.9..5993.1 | 10.6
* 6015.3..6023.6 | 10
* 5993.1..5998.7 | 10.6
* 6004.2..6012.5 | 10.6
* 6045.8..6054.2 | 11.3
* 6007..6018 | 10.5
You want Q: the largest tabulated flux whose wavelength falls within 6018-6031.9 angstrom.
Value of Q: 10.64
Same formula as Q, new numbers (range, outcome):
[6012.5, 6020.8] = 10.63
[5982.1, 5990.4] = 10.76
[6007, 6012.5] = 10.73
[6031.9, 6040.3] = 11.09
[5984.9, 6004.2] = 10.96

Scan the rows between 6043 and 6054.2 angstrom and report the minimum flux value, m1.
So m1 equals 11.07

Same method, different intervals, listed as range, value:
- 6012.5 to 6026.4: 9.714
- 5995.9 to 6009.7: 10.29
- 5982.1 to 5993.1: 10.23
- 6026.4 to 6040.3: 10.45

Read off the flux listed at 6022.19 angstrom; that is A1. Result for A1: 10.32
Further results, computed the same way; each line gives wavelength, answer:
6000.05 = 10.58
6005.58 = 10.4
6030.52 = 10.64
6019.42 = 9.714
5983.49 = 10.76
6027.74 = 10.58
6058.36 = 10.96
